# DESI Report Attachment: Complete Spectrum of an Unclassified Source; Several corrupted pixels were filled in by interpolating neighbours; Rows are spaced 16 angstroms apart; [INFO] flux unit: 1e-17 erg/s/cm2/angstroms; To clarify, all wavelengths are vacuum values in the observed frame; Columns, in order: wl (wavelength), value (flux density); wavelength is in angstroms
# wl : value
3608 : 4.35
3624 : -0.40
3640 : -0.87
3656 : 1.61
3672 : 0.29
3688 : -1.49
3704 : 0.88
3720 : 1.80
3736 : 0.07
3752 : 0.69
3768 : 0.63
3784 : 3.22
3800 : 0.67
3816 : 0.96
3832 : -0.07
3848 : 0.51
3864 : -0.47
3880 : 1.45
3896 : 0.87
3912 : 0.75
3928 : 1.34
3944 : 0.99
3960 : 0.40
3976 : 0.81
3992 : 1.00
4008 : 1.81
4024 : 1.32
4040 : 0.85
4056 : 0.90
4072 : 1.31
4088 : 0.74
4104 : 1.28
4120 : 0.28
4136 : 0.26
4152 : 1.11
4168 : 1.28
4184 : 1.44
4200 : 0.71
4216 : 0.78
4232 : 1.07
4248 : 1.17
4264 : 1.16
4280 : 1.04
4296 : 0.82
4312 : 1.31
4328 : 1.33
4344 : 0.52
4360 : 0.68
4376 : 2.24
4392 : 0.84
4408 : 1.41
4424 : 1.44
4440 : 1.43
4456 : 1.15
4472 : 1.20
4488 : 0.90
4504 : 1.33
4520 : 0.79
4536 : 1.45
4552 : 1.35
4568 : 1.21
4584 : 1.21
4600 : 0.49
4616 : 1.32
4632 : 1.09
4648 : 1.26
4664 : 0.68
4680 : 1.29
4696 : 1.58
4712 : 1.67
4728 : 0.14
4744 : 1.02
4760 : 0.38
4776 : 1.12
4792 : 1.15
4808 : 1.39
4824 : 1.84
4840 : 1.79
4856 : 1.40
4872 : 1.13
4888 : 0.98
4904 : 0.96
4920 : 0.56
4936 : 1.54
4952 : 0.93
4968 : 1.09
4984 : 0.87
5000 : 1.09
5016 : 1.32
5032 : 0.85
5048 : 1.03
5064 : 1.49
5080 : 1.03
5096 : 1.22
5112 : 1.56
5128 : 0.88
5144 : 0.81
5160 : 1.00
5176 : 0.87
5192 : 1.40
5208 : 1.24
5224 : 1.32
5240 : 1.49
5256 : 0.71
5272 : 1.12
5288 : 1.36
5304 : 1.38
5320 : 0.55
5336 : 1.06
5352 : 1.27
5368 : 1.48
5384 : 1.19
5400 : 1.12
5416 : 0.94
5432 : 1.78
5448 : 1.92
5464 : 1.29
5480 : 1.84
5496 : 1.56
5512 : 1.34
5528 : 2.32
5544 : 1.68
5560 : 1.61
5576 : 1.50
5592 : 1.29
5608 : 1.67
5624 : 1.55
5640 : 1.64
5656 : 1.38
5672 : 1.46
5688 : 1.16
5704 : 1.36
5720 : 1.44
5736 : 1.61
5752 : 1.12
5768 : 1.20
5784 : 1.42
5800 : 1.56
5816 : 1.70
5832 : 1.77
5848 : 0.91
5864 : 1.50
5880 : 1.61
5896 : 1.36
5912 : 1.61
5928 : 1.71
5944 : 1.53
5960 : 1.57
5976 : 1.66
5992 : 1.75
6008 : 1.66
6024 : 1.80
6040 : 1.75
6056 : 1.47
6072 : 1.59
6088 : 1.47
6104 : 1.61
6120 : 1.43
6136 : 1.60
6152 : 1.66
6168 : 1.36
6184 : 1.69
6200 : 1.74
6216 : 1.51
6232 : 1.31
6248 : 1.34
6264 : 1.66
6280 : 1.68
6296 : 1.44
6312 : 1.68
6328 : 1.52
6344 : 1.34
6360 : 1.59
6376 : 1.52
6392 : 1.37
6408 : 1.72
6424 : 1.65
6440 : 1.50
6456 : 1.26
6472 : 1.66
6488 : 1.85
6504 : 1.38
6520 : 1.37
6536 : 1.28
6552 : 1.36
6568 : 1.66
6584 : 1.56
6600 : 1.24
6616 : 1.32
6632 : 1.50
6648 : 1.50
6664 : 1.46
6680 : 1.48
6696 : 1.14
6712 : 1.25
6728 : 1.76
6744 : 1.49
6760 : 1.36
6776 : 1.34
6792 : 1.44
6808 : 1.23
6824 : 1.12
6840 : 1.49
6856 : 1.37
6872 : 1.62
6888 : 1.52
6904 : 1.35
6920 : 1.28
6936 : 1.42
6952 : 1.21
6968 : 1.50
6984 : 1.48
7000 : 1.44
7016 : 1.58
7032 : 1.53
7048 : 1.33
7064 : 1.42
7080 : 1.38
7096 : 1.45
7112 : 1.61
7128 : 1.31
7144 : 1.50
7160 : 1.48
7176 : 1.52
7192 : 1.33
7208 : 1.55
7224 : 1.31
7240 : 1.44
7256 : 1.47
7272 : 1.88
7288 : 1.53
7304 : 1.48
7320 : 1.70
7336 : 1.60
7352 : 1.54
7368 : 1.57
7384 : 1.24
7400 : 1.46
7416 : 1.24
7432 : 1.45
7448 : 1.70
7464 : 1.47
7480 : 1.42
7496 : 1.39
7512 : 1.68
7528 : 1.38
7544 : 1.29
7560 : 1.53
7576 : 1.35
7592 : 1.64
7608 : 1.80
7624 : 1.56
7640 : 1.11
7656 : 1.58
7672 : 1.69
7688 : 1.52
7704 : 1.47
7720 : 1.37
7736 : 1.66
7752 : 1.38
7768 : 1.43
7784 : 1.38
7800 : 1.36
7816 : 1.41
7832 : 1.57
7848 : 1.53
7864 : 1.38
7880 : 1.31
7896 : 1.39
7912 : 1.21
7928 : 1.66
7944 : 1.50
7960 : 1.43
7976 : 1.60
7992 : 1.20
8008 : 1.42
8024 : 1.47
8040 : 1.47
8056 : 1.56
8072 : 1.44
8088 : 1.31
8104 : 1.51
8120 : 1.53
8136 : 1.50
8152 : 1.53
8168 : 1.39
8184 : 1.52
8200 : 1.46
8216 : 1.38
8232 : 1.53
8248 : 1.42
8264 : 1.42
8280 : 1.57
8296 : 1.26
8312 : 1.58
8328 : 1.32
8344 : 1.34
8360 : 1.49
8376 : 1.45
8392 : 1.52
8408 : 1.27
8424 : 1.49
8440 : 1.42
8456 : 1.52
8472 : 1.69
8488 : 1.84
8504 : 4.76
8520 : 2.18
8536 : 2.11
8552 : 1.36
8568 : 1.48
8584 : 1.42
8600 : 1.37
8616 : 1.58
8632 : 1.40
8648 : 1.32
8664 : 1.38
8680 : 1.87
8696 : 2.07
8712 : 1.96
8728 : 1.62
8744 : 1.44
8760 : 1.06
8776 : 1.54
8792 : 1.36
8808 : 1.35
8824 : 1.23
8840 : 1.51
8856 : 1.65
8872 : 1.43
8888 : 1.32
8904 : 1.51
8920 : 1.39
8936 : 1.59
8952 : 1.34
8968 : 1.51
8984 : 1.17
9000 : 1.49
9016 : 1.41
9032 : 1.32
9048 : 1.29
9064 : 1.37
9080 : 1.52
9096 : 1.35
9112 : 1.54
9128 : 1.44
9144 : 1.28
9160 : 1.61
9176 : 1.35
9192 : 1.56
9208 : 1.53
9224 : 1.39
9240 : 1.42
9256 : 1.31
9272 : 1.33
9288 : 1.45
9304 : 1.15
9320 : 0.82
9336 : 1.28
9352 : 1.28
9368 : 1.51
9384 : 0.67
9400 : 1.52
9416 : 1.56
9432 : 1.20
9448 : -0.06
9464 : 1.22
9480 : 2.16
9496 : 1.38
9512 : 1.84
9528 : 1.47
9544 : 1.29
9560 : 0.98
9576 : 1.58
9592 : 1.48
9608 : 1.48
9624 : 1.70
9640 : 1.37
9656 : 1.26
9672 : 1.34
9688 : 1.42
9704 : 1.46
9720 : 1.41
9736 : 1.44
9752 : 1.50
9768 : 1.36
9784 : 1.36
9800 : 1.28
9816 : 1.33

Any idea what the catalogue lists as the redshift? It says 0.30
